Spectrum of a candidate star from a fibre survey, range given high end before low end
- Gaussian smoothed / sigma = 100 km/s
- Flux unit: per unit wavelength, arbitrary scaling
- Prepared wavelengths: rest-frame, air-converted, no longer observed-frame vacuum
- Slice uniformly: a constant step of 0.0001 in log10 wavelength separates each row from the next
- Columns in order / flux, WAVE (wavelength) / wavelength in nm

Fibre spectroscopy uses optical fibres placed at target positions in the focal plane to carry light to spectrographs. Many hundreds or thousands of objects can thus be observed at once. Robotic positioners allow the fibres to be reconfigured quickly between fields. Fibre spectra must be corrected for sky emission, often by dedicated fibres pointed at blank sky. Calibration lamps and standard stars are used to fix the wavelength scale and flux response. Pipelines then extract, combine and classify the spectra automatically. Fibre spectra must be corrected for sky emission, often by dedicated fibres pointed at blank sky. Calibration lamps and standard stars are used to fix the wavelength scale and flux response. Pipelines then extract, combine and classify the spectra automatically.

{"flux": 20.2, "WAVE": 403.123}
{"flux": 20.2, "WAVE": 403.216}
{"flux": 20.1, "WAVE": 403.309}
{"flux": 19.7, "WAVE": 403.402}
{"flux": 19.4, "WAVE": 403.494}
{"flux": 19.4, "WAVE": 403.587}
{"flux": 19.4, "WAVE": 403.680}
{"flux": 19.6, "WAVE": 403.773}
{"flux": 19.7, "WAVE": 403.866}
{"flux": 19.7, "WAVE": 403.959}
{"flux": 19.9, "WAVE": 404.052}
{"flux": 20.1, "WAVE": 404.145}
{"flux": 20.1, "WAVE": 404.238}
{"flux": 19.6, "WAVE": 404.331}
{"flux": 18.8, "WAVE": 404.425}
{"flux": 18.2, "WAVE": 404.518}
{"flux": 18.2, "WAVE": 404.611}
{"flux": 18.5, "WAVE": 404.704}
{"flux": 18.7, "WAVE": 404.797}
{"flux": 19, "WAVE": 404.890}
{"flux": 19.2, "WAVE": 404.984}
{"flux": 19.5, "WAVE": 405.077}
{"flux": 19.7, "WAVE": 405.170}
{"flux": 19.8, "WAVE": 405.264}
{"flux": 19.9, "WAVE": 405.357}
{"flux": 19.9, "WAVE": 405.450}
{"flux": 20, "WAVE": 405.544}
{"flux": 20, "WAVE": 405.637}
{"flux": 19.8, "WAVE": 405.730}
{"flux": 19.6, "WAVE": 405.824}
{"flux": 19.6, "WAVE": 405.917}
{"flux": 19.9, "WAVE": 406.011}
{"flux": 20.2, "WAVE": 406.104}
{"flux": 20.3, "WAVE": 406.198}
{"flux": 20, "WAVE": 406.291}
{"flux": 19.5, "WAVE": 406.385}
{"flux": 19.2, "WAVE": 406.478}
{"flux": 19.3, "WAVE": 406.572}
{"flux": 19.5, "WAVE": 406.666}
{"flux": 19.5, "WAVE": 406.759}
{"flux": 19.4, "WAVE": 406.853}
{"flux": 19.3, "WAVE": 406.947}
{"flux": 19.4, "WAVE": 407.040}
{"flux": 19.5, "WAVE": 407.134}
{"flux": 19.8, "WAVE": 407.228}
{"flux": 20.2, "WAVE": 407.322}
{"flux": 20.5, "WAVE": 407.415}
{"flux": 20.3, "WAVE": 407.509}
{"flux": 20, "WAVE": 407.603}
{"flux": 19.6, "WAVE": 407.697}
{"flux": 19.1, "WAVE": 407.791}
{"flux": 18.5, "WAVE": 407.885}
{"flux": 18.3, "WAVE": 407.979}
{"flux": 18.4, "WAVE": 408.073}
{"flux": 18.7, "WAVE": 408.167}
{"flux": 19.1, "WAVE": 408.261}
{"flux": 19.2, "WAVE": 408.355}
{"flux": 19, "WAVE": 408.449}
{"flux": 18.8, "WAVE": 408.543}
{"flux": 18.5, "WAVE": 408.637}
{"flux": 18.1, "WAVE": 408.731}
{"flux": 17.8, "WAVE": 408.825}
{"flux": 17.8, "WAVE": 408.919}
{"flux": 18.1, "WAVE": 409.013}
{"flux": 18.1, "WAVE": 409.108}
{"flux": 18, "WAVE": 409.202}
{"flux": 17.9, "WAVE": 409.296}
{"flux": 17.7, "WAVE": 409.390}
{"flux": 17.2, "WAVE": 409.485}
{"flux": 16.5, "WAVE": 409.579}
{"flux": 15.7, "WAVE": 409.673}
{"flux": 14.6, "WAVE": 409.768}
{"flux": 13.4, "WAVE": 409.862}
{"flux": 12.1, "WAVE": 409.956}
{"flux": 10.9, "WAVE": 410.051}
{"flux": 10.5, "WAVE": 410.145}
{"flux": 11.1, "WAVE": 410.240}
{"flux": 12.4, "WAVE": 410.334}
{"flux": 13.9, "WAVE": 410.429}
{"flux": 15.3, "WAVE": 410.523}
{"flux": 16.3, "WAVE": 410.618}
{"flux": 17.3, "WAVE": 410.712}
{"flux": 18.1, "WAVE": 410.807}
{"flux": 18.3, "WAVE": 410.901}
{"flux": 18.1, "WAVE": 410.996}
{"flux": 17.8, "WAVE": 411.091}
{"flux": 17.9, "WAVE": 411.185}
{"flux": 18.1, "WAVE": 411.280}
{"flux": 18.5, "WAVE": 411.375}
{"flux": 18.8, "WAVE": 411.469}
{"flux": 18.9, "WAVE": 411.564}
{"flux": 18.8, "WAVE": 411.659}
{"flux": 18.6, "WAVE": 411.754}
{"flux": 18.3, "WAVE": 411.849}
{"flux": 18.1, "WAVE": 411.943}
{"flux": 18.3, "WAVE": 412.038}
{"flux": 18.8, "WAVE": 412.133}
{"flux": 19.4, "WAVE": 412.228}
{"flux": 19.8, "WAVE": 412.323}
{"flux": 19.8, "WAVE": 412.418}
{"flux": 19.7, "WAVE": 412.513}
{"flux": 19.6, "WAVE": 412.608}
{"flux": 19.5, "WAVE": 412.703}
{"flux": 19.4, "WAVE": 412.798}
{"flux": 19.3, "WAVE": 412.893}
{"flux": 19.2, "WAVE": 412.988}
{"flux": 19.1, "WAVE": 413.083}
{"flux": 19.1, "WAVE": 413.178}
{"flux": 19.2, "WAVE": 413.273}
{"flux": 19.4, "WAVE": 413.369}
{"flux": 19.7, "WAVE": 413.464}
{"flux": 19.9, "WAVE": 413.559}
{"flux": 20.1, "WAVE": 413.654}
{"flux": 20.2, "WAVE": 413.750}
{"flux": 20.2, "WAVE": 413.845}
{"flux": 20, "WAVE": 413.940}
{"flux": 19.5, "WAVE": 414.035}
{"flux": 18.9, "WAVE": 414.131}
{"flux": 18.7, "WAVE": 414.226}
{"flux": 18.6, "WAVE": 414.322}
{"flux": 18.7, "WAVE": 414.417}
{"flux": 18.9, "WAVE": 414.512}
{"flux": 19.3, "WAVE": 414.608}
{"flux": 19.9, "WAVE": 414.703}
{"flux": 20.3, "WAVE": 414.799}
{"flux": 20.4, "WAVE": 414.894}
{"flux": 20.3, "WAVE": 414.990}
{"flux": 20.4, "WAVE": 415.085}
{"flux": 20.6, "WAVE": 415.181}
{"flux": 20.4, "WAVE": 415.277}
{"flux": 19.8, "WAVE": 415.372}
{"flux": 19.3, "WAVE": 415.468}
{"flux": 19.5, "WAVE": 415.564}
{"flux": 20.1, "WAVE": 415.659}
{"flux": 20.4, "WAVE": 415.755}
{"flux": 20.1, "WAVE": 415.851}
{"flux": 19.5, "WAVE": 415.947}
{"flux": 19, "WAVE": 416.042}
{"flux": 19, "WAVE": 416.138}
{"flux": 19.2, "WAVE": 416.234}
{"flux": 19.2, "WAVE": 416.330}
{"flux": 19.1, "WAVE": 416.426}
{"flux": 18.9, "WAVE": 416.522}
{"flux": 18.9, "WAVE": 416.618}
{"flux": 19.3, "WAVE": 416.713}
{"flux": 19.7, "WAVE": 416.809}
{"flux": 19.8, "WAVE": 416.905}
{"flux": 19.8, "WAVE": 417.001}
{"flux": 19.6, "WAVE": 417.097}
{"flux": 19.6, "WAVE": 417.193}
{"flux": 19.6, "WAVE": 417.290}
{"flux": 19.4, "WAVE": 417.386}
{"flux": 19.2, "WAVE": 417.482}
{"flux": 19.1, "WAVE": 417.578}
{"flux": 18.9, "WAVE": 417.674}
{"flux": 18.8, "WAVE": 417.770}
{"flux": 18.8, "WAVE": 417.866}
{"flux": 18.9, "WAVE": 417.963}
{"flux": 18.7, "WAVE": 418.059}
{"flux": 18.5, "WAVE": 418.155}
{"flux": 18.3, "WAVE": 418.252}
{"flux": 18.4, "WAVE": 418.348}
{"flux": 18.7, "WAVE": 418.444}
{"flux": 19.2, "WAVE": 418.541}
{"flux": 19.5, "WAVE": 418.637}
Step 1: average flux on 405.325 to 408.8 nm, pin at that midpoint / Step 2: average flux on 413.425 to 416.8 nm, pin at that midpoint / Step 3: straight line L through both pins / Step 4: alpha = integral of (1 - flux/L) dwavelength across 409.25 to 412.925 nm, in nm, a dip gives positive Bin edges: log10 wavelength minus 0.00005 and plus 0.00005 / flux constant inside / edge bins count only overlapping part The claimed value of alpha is 0.469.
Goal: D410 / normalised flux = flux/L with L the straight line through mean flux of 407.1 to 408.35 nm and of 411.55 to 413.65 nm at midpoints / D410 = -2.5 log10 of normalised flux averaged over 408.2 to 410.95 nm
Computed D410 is 0.185 mag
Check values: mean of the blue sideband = 19.4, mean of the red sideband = 19.2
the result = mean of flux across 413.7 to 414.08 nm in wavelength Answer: 20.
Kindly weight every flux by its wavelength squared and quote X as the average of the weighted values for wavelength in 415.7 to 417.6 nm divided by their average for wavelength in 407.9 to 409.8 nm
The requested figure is 1.1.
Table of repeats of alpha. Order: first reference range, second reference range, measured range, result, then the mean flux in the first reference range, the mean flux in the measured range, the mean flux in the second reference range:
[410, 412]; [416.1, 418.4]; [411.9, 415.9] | -0.42 nm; 16.5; 19.6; 19.1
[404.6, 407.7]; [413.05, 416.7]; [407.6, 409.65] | 0.14 nm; 19.6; 18.3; 19.6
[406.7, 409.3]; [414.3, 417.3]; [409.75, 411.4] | 0.34 nm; 19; 15.2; 19.6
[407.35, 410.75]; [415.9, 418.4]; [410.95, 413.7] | -0.18 nm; 16.9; 19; 19.1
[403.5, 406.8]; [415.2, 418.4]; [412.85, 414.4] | -0.01 nm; 19.5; 19.4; 19.3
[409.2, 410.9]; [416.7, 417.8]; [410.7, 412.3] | -0.26 nm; 15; 18.4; 19.4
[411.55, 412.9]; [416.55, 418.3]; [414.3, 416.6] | -0.06 nm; 19.1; 19.6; 19.2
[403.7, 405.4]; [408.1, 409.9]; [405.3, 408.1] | -0.17 nm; 19.3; 19.6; 17.6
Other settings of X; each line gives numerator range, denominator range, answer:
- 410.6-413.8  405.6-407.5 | 0.98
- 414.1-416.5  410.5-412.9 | 1.08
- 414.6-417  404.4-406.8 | 1.06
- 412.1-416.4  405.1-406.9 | 1.03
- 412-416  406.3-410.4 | 1.14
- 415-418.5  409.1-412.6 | 1.18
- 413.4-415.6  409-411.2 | 1.29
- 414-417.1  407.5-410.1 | 1.15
